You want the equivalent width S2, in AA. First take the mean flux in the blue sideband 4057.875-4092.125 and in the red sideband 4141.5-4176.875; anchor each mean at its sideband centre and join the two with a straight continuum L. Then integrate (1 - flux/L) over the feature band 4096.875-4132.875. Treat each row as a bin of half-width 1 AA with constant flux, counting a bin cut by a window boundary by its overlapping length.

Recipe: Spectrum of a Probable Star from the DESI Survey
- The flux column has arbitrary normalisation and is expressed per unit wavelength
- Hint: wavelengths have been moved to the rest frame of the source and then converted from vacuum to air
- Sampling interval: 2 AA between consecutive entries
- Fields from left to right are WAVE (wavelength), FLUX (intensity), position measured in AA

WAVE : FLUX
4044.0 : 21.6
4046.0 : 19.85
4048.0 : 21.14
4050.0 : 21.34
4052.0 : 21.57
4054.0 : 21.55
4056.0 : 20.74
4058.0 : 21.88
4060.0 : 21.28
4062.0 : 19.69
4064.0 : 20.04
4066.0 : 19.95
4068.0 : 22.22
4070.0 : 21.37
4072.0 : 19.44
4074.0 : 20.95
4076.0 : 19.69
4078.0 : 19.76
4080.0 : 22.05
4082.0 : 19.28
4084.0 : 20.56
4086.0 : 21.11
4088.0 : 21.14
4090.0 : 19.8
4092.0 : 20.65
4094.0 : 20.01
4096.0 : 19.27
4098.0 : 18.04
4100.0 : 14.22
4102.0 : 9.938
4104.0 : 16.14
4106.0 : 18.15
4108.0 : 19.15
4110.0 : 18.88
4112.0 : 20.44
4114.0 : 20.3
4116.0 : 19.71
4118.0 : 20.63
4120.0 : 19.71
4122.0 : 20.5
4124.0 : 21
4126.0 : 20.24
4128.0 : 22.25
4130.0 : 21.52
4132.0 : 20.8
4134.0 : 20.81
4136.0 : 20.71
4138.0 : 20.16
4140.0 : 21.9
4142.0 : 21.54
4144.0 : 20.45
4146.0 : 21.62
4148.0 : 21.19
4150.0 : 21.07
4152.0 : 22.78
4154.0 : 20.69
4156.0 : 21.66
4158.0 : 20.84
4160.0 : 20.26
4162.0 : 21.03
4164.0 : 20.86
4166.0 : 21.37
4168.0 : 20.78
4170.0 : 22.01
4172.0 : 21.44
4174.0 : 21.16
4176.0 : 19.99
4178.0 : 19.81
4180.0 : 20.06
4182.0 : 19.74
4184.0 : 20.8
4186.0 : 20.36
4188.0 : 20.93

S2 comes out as 3.2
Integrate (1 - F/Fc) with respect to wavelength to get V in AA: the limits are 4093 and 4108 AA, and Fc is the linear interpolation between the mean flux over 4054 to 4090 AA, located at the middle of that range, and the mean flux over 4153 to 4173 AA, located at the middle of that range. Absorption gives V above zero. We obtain 2.9 AA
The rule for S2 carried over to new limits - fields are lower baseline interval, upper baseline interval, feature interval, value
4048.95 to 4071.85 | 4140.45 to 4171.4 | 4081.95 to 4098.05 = 0.7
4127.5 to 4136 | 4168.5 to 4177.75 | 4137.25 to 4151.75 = -0.1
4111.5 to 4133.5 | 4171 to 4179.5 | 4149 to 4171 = -0.7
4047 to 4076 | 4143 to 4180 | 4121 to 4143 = -0.1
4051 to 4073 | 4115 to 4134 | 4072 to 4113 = 3.6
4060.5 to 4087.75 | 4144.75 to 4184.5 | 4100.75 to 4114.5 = 2.2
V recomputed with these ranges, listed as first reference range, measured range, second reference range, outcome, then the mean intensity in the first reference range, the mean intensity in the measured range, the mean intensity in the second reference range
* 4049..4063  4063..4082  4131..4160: 0.5 AA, 21.2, 20.5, 21.1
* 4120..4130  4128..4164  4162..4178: -0.3 AA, 20.9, 21.1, 21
